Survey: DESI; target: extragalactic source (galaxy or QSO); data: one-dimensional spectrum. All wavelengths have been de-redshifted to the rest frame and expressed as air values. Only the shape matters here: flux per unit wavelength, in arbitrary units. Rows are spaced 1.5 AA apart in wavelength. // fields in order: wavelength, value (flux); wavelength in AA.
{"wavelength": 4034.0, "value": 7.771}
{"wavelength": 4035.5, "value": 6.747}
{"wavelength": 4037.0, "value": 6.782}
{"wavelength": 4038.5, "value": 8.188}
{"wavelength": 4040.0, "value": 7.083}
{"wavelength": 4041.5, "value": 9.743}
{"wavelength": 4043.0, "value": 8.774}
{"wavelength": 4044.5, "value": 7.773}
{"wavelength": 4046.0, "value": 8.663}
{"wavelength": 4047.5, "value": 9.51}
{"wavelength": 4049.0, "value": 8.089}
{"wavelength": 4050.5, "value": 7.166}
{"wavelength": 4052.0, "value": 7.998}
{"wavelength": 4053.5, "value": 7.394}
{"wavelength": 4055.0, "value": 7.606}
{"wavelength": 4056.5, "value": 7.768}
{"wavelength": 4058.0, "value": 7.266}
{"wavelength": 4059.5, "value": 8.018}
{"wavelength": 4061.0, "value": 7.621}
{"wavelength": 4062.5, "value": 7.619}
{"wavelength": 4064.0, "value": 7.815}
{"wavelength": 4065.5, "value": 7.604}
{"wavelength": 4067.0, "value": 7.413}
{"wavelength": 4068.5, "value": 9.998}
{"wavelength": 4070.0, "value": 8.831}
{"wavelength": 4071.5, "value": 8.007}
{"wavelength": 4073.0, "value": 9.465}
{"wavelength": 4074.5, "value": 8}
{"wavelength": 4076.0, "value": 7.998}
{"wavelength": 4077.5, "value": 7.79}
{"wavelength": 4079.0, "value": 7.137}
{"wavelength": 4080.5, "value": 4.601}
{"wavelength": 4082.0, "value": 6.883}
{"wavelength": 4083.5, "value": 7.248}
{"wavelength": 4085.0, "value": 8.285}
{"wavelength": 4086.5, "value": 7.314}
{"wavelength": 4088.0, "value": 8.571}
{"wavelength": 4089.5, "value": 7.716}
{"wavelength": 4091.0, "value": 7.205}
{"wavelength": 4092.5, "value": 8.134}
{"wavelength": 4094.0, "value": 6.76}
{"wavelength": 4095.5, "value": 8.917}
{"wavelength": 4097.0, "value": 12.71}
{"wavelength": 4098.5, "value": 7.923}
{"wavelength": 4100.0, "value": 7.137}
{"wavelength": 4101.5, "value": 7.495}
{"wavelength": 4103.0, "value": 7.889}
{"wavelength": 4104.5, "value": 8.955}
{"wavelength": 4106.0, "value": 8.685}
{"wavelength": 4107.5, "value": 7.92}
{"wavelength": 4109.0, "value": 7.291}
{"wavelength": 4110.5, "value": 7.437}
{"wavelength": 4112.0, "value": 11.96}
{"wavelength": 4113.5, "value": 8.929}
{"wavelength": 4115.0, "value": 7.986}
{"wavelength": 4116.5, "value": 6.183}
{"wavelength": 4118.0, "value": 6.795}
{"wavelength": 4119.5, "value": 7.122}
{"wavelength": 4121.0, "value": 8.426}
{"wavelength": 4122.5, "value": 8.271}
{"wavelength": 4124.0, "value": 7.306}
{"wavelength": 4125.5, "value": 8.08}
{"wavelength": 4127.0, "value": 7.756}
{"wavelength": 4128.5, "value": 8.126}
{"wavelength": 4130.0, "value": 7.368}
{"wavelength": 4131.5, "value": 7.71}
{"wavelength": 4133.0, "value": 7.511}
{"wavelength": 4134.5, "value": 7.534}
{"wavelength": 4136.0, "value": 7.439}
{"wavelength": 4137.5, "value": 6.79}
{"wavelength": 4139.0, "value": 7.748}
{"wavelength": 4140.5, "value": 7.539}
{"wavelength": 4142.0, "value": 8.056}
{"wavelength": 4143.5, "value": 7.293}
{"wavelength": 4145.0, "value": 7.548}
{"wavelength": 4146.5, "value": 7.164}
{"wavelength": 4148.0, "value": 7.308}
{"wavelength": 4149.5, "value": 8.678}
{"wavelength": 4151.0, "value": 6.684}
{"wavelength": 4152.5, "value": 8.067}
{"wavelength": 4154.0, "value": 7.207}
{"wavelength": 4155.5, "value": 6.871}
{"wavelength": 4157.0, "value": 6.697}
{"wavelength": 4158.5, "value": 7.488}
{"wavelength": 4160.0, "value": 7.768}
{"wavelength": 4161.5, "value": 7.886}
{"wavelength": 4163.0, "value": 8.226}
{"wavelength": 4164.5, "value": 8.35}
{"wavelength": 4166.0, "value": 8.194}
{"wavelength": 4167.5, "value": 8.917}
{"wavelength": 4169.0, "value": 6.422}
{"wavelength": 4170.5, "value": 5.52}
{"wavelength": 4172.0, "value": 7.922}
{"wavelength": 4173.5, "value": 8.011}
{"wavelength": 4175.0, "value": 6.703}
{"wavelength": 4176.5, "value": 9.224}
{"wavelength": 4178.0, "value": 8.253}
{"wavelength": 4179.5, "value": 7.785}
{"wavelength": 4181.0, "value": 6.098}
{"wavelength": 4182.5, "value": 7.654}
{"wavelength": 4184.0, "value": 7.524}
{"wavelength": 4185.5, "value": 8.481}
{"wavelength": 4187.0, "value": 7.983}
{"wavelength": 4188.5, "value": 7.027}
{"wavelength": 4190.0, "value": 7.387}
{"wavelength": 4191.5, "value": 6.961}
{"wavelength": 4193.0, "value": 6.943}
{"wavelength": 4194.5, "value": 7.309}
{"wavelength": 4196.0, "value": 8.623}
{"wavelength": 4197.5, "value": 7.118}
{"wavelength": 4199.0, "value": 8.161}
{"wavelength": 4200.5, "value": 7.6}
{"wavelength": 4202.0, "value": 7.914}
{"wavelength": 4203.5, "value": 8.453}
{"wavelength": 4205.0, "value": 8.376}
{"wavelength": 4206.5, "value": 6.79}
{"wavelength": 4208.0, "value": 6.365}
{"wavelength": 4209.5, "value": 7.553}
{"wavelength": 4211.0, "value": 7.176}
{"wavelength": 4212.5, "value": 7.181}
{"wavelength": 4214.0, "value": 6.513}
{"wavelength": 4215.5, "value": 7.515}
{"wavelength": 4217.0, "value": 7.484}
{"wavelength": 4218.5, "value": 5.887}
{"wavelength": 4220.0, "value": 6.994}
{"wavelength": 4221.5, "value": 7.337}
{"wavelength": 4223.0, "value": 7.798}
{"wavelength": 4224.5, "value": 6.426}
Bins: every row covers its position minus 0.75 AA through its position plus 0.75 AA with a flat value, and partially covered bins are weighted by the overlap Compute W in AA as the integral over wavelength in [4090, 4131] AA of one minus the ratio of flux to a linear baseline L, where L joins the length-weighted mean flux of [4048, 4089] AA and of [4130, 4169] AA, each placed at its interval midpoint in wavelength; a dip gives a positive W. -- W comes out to -2.2 AA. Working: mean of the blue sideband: 7.77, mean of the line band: 8.1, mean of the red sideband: 7.6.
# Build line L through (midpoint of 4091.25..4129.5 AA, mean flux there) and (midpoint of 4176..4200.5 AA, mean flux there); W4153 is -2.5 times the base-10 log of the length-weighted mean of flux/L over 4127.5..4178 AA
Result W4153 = 0.04 mag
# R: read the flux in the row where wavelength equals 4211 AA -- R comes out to 7.176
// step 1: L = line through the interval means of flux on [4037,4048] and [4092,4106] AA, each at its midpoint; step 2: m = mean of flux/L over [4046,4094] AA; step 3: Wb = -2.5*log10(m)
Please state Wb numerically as 0.08 mag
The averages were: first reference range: 8.39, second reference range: 8.45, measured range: 7.81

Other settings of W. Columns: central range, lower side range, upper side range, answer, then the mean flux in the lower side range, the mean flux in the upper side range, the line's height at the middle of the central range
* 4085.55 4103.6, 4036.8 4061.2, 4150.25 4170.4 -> -0.8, 8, 7.53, 7.81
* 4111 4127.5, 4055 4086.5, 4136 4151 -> -1.0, 7.75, 7.52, 7.6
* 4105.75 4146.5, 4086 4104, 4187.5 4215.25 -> 0.9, 8.17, 7.42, 7.95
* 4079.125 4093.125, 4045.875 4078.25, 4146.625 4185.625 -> 1.1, 8.06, 7.59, 7.95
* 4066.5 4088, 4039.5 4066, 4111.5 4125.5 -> 0.5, 7.98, 8.04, 8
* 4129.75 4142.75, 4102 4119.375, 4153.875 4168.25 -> 0.7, 8.14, 7.78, 7.96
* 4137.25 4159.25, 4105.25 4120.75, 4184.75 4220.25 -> 1.1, 8.04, 7.41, 7.8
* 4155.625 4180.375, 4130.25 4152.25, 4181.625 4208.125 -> -0.4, 7.51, 7.61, 7.56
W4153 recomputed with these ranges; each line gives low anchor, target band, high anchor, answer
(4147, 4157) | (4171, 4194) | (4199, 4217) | -0.022 mag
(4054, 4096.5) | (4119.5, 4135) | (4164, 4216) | -0.014 mag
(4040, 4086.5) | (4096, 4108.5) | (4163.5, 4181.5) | -0.100 mag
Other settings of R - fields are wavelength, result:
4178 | 8.253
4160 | 7.768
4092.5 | 8.134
